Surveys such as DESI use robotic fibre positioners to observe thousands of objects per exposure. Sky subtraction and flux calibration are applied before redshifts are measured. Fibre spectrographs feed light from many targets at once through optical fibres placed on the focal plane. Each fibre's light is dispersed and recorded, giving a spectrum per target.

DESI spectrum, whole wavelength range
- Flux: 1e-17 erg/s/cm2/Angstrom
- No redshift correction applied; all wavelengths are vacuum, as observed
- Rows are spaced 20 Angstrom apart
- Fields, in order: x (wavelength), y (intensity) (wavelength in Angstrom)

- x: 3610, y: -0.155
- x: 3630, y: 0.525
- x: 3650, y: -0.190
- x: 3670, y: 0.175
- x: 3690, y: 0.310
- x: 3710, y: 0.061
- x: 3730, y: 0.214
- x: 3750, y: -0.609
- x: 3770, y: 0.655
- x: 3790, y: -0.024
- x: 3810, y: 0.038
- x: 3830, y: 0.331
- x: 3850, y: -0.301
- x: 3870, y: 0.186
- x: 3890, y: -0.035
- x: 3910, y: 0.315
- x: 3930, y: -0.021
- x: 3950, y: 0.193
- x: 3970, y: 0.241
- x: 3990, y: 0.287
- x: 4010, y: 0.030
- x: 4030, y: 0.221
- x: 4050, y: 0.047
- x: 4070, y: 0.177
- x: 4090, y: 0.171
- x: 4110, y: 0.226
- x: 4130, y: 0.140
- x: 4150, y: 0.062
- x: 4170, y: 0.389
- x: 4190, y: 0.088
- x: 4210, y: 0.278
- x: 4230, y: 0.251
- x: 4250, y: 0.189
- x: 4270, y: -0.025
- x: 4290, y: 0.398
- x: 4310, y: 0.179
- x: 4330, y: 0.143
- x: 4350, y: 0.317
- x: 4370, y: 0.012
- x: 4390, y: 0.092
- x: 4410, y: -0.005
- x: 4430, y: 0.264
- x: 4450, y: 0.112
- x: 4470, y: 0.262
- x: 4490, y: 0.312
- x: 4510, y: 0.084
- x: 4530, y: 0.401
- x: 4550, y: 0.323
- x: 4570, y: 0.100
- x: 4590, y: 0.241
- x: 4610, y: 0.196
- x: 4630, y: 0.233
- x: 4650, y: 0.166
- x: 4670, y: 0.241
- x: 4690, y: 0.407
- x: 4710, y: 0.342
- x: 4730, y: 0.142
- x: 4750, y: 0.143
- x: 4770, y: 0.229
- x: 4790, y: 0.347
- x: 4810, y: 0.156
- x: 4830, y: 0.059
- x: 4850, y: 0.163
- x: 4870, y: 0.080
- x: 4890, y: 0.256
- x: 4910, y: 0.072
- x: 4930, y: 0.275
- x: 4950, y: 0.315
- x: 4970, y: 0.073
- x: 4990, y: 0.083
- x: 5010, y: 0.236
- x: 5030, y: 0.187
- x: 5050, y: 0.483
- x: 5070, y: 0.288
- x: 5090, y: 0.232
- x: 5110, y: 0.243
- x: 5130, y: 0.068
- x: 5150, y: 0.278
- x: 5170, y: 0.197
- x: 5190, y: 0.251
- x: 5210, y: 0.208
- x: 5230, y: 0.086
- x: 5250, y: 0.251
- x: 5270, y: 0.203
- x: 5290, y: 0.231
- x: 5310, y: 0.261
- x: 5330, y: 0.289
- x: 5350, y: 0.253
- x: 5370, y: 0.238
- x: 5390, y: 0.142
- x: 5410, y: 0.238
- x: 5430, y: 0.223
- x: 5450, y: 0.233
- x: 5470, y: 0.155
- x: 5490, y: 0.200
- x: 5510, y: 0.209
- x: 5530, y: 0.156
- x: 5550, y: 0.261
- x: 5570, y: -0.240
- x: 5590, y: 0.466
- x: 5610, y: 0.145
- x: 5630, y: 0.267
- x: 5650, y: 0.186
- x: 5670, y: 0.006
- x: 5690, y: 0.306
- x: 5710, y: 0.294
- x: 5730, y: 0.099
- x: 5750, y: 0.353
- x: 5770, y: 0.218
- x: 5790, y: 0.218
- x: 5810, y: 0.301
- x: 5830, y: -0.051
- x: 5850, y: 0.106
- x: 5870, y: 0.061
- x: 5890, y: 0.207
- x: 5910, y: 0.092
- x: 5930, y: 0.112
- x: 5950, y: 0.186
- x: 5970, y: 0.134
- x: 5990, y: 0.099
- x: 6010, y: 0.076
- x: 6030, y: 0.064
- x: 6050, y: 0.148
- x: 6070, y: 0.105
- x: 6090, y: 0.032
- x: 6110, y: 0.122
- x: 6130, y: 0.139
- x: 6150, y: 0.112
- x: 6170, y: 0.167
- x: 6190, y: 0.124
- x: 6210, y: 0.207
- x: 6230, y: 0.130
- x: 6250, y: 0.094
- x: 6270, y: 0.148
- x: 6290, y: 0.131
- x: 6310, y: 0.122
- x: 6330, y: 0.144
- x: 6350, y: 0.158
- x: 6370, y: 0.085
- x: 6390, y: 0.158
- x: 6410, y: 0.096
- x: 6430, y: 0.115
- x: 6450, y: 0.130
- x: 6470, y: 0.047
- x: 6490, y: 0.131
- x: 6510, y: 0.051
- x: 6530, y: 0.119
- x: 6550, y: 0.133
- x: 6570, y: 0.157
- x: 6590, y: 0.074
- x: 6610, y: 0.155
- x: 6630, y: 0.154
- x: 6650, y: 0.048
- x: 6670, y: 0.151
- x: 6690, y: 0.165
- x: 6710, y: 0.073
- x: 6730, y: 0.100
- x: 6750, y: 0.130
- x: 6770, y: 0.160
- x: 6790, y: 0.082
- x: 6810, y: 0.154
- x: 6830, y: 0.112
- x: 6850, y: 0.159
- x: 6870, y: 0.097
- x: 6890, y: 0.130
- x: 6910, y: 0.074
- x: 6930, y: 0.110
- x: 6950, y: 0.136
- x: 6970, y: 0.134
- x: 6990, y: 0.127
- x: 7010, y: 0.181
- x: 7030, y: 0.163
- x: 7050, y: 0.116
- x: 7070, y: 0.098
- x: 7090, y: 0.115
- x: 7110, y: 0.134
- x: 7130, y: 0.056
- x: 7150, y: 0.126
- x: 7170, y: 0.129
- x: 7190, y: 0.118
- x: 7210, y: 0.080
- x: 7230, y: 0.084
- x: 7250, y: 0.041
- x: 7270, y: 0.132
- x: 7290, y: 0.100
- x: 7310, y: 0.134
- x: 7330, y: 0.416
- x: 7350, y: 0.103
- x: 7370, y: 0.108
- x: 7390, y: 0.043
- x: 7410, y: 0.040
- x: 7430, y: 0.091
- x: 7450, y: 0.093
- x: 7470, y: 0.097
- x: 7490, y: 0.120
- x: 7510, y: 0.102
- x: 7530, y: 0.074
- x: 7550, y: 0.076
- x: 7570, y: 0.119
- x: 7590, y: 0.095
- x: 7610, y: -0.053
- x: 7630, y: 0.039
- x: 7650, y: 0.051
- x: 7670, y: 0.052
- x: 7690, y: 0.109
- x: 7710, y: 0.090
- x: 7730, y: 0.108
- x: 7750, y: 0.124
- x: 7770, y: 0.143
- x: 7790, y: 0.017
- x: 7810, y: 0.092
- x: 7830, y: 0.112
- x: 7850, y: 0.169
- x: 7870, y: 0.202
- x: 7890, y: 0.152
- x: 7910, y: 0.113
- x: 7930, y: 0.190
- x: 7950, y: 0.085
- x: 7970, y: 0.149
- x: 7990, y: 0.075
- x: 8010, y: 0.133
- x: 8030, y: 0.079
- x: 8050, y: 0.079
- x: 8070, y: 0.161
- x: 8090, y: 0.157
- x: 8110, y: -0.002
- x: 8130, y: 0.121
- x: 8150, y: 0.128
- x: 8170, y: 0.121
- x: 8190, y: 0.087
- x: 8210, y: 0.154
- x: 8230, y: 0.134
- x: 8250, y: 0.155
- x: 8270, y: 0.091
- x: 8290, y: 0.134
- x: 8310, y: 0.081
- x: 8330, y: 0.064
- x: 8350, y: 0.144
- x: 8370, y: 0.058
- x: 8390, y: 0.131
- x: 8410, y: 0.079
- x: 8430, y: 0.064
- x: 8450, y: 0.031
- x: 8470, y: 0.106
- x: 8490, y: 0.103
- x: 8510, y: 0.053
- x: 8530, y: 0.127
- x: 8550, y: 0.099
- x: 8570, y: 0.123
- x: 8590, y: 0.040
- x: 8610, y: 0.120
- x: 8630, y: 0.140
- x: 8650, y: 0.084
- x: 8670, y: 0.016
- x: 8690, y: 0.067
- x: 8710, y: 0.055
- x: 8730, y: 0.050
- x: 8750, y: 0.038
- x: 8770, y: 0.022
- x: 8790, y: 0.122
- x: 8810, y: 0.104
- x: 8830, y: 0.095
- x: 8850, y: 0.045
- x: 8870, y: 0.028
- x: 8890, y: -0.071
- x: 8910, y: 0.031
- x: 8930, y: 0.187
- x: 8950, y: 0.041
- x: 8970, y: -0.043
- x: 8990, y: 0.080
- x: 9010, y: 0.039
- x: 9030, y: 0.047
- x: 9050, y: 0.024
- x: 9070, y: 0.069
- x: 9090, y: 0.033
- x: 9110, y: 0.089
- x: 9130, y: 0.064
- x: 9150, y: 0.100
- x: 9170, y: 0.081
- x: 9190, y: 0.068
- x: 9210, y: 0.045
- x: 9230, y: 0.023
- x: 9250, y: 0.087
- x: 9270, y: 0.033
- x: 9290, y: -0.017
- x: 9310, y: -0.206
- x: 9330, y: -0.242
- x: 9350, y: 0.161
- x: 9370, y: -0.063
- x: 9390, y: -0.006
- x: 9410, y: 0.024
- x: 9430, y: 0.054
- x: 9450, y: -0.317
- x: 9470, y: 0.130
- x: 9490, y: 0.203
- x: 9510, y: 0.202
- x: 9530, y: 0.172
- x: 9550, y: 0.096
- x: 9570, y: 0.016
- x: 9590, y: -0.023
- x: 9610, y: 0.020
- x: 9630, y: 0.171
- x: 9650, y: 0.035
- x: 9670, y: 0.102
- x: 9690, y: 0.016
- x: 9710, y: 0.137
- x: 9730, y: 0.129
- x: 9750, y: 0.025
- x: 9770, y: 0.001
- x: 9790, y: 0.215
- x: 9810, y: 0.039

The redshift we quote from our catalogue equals 0.116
